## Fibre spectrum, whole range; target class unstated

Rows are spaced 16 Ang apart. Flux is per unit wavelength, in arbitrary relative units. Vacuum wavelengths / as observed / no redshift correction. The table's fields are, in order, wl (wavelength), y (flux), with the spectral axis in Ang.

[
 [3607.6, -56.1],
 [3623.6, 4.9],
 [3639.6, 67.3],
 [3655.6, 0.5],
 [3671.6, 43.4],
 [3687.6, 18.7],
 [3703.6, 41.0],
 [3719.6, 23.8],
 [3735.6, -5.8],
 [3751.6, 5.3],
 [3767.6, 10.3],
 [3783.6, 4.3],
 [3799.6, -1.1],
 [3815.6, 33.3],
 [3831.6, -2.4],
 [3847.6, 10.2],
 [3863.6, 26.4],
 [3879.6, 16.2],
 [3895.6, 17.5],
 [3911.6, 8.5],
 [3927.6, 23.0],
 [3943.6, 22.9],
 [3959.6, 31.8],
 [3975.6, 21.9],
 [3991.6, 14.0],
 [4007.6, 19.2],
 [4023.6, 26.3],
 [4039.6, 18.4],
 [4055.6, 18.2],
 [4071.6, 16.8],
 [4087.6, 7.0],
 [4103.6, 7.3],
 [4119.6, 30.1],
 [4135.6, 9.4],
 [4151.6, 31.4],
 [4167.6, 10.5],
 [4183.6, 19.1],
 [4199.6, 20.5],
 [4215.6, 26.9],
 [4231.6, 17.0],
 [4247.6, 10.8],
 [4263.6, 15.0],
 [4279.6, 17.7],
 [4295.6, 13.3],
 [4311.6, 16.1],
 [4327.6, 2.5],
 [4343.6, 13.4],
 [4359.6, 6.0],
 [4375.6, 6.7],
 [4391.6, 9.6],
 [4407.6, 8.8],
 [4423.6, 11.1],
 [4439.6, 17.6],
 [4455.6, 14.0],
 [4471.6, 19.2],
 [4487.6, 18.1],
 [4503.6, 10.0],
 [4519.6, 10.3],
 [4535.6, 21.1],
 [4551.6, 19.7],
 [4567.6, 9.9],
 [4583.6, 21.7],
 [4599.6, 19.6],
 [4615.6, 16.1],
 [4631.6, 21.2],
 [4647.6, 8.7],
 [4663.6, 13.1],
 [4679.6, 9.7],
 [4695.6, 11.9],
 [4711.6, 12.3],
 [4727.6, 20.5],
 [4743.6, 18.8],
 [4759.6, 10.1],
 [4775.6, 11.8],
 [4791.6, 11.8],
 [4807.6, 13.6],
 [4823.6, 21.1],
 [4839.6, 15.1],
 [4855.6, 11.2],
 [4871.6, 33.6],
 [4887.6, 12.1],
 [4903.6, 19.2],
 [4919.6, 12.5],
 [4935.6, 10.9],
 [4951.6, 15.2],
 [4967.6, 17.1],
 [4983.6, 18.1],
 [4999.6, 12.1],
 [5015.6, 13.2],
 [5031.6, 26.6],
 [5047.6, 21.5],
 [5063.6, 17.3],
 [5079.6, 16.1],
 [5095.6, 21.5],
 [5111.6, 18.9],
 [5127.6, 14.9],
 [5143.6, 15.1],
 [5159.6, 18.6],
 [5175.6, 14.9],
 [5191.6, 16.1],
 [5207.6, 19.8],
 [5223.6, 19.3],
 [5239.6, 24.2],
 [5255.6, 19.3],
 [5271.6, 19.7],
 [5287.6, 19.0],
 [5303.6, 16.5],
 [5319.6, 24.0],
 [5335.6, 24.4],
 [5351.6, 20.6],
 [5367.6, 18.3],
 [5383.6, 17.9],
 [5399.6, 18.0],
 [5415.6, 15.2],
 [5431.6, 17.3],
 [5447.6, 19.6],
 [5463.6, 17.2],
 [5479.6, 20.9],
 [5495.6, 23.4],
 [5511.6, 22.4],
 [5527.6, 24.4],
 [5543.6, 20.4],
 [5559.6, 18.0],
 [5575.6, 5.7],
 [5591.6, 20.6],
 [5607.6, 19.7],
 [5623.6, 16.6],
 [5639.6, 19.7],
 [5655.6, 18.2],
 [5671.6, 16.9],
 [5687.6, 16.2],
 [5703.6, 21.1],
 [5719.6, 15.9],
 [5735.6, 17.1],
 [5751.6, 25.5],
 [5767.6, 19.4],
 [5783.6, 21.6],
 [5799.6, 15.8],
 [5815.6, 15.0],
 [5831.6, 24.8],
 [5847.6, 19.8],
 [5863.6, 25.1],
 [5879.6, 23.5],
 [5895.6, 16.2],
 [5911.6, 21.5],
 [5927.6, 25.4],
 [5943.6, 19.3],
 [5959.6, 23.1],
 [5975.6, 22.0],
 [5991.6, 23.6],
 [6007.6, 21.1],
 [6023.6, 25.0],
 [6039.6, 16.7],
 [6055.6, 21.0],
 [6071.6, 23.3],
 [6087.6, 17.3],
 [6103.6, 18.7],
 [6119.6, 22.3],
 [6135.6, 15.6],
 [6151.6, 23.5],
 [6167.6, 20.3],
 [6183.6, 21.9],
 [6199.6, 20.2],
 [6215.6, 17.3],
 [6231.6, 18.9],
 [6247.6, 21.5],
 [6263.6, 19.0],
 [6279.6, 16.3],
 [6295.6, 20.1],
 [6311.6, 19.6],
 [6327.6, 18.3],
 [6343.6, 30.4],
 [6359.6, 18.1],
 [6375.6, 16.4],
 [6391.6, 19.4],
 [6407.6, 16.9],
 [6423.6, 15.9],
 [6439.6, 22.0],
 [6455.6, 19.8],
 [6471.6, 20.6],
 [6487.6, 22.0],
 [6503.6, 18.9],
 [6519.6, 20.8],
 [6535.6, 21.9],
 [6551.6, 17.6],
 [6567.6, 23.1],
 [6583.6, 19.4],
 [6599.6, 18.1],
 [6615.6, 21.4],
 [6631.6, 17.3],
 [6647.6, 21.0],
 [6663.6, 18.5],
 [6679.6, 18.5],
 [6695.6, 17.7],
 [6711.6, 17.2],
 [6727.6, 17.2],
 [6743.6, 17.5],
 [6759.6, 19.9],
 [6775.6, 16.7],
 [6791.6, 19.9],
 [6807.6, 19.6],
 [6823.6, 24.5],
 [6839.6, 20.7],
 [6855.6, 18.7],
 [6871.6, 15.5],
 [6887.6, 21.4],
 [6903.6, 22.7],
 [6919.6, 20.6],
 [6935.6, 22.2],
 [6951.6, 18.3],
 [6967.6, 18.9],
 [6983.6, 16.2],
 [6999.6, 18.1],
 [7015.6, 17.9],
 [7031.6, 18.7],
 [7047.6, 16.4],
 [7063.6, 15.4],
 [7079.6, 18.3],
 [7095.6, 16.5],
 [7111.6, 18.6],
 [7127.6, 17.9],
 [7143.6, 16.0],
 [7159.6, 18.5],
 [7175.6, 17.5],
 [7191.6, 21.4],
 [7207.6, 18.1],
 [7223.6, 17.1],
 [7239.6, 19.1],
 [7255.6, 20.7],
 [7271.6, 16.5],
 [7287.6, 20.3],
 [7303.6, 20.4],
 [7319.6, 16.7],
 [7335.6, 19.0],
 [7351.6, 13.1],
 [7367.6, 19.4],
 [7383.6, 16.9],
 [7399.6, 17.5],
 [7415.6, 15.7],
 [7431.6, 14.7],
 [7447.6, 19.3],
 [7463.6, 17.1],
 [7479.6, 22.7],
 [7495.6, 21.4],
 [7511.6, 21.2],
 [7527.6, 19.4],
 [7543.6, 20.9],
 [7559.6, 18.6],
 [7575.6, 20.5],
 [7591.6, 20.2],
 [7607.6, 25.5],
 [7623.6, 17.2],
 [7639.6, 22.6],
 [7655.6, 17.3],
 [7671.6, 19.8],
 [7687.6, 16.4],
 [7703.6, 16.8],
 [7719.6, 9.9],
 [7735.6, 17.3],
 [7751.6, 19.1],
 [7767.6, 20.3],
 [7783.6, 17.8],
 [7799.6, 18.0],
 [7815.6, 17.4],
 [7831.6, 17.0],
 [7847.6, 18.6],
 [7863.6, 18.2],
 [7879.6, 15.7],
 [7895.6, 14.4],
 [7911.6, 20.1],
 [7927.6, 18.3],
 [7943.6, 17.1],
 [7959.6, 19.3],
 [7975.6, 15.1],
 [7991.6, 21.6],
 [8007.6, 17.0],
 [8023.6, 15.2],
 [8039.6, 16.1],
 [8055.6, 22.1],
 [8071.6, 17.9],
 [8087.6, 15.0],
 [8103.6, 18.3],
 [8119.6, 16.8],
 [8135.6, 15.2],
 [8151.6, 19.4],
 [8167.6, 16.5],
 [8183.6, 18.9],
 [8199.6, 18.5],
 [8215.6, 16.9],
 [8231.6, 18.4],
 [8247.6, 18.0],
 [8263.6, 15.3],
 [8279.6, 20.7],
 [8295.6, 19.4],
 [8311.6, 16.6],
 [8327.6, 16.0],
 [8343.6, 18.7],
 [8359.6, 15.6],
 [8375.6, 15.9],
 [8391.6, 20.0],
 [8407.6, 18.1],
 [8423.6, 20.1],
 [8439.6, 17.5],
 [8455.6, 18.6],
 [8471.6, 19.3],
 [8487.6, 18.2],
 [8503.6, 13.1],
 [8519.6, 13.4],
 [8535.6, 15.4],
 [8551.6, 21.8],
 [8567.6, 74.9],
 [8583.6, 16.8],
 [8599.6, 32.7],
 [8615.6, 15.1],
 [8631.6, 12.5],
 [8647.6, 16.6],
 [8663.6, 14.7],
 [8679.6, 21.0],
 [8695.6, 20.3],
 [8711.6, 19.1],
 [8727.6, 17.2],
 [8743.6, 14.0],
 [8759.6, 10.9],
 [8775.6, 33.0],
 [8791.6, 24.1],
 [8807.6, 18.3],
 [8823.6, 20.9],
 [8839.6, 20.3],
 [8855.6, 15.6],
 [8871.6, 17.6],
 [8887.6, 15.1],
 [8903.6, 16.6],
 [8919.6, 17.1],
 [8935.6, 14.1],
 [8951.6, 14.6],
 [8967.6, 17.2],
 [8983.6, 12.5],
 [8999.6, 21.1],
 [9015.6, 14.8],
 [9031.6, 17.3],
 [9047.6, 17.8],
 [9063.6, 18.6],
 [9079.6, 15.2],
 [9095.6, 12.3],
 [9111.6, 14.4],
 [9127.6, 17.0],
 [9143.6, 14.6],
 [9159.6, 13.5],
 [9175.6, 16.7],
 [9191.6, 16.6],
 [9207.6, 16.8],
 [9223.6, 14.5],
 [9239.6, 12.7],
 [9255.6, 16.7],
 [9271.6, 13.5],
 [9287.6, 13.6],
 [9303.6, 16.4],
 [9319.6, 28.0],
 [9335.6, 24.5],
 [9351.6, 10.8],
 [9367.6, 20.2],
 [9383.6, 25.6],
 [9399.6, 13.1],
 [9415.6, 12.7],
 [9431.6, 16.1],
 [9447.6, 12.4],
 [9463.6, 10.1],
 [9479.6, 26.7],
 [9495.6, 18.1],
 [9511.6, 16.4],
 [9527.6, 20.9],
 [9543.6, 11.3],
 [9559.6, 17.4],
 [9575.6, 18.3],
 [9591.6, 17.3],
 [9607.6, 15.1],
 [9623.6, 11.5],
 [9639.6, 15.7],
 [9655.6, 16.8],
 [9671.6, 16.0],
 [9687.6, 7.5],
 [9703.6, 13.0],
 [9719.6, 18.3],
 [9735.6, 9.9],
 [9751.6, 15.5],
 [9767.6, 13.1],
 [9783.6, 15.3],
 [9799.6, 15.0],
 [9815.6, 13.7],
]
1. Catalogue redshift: 0.31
